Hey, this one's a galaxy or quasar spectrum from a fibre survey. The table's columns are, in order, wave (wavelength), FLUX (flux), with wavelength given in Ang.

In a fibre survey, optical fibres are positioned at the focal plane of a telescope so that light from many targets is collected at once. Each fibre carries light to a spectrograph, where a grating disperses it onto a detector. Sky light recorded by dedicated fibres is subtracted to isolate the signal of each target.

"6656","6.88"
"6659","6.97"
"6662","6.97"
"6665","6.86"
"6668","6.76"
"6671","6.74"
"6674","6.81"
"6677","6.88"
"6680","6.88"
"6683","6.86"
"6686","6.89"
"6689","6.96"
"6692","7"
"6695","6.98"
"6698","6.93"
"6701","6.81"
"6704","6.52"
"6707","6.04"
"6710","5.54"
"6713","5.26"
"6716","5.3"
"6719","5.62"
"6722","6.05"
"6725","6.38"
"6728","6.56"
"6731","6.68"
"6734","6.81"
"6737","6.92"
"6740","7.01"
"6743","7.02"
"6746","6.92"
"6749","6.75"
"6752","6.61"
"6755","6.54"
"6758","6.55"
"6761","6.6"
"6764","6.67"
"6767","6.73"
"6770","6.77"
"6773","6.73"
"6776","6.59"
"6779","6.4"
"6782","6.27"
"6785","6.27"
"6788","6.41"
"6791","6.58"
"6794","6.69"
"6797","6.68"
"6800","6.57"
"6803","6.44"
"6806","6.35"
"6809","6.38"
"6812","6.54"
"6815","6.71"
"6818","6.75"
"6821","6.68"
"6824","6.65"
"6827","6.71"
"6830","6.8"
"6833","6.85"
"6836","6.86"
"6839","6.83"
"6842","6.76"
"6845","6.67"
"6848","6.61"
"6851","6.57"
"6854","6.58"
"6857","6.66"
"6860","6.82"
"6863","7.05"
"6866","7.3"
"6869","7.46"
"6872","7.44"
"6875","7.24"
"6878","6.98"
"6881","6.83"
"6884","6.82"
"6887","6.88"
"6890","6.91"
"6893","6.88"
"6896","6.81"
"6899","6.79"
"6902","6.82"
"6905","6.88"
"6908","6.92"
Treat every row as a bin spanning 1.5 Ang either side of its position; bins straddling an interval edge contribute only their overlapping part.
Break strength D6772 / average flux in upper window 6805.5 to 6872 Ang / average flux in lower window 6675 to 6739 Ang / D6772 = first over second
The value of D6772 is 1.05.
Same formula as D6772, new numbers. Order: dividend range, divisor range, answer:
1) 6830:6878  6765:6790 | 1.06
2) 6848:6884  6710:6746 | 1.10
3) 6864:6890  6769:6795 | 1.09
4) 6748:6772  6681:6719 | 1.04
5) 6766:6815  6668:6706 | 0.95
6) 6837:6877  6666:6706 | 1.01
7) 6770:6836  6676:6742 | 1.01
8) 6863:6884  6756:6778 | 1.08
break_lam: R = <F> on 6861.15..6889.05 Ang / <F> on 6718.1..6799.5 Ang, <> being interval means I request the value 1.1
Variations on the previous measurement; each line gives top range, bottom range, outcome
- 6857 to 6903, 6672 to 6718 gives 1.08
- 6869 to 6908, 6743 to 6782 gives 1.05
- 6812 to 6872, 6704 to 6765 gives 1.07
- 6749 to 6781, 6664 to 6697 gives 0.96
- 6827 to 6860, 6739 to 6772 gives 1.00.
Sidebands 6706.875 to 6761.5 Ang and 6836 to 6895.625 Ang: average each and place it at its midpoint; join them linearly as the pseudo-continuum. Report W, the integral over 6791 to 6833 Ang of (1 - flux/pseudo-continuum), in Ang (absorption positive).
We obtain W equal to 0.5 Ang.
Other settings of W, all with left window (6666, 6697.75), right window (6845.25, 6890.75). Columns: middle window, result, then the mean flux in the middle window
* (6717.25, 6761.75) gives 1.9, 6.59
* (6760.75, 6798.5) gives 1.9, 6.57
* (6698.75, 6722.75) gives 3.4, 5.92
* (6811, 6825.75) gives 0.5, 6.67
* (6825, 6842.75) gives 0.3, 6.8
